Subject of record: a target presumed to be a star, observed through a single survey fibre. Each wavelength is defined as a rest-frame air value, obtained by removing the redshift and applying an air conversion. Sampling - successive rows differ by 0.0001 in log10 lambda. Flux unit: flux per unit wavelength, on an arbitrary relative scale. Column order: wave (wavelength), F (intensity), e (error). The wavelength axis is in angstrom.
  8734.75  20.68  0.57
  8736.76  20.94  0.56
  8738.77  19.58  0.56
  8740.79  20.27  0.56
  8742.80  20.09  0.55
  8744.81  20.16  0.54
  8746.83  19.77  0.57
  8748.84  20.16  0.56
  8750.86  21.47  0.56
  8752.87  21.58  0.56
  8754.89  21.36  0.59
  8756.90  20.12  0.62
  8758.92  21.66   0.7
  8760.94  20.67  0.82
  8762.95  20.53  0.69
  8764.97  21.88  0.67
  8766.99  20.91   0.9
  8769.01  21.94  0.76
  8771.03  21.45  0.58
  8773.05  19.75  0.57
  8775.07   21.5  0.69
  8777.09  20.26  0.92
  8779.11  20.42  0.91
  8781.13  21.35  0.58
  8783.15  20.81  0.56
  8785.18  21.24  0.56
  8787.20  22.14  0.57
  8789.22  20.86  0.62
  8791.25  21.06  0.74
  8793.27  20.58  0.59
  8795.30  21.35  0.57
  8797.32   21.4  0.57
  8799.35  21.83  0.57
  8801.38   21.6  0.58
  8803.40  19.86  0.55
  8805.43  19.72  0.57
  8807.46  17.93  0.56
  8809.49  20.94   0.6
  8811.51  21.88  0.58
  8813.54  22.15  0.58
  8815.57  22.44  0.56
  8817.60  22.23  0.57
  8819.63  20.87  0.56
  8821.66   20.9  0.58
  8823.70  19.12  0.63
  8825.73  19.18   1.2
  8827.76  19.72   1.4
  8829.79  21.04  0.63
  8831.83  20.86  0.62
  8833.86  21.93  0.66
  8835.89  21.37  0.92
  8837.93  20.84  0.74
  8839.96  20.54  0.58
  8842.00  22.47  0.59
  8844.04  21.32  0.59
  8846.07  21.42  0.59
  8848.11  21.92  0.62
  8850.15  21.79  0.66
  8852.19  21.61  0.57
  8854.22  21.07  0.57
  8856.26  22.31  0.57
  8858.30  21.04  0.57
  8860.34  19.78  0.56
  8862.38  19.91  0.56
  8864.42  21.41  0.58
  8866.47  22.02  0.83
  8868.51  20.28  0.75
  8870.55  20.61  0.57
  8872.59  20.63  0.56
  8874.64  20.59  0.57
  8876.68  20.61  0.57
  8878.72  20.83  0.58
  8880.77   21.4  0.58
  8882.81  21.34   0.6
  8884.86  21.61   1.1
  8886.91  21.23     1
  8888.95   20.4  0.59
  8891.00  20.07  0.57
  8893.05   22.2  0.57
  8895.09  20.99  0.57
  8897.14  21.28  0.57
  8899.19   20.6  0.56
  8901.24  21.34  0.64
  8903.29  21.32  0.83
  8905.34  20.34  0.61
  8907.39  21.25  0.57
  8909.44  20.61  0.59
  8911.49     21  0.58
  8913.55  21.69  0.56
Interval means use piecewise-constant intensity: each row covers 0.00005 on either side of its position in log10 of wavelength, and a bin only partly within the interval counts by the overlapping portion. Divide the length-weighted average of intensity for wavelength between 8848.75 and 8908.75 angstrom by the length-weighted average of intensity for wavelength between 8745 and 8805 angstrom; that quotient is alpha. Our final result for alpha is 1.00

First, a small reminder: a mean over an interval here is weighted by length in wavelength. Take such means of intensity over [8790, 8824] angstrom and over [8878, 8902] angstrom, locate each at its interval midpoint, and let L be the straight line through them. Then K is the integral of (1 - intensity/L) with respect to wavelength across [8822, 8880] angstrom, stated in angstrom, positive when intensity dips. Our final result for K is 0.28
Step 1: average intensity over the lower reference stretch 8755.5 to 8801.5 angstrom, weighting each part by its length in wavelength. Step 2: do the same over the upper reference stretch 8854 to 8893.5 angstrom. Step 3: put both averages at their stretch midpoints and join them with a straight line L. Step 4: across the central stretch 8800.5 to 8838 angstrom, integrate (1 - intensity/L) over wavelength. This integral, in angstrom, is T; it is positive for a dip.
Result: 0.47 angstrom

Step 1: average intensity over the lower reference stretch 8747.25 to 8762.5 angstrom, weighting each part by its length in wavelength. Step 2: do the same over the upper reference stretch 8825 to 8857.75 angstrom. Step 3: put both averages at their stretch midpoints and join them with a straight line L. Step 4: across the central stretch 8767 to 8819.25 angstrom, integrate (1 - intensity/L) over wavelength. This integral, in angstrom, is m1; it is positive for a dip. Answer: 0.0 angstrom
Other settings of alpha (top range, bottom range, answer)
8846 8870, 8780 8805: 1.00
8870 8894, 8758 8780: 1.00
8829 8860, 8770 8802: 1.01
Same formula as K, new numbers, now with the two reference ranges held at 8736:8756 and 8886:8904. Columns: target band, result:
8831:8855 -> -0.65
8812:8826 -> -0.22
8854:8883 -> 0.07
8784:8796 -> -0.30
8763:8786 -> -0.44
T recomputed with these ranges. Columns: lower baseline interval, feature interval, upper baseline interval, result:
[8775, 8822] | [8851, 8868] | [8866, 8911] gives -0.10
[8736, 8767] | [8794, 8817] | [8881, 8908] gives -0.21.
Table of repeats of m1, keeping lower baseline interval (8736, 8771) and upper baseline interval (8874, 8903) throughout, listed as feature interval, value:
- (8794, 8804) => -0.2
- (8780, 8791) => -0.2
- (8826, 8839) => 0.1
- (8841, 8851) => -0.4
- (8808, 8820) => -0.4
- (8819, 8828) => 0.4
